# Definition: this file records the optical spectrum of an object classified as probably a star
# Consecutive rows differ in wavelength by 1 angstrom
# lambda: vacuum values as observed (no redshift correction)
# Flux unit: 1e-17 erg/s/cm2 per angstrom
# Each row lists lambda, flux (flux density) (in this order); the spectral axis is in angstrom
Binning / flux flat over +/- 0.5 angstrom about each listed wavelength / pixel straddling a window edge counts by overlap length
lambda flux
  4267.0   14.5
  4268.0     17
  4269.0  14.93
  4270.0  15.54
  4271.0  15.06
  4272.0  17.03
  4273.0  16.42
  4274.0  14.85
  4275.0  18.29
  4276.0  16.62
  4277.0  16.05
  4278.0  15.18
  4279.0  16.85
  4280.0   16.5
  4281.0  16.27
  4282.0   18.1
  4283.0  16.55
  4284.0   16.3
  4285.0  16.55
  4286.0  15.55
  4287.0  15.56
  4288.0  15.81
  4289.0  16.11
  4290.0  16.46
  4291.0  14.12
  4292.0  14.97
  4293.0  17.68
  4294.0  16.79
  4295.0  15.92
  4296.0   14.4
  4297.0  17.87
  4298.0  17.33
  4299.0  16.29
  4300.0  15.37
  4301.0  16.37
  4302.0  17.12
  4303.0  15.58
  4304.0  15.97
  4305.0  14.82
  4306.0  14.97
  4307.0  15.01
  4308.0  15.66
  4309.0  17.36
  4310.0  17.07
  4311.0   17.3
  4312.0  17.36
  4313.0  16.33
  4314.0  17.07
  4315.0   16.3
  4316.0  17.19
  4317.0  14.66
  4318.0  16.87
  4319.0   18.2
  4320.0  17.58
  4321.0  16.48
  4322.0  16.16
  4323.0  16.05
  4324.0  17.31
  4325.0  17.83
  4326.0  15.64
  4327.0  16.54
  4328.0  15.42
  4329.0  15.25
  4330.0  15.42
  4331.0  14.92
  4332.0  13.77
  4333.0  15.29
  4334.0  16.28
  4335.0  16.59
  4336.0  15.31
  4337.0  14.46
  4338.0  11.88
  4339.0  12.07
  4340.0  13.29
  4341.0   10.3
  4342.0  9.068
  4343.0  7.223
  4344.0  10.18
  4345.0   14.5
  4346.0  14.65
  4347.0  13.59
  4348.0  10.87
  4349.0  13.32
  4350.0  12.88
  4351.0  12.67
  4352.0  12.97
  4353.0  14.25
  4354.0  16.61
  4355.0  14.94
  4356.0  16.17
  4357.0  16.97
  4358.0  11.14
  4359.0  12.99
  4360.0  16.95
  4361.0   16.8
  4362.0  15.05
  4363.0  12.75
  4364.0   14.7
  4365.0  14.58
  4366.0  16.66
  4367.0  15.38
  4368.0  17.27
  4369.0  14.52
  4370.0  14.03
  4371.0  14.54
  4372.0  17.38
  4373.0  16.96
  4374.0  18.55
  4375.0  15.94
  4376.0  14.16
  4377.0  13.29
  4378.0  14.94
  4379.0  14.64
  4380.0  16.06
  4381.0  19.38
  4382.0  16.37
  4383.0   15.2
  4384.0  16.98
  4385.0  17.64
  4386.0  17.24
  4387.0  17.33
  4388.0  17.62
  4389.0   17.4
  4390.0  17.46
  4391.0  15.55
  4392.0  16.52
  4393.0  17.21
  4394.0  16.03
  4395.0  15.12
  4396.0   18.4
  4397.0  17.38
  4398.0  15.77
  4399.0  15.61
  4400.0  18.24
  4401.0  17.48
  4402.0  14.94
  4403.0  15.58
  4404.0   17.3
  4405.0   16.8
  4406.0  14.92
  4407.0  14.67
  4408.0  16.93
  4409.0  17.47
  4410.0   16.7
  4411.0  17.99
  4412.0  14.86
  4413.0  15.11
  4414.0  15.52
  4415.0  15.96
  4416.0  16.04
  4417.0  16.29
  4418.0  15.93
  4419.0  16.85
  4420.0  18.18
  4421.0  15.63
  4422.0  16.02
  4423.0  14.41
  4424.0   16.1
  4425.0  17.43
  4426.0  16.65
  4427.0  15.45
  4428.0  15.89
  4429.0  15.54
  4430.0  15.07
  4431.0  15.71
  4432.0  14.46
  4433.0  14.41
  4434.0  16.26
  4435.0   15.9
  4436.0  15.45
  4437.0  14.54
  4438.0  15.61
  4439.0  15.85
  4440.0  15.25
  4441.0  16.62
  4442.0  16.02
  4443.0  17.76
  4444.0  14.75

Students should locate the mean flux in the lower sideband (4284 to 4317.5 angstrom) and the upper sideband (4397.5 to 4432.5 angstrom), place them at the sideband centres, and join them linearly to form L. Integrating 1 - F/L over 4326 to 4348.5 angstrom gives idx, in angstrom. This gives 3.6 angstrom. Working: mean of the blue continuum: 16.2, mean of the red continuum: 16.1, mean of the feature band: 13.5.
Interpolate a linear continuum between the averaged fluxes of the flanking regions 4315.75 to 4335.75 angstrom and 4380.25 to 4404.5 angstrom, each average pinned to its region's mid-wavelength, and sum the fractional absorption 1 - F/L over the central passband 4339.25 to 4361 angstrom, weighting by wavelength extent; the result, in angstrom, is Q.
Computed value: 4.3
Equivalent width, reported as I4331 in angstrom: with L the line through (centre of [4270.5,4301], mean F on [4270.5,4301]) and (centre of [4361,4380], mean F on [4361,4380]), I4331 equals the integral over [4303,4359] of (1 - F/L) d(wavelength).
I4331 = 3.2 angstrom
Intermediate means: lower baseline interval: 16.2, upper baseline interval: 15.4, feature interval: 14.9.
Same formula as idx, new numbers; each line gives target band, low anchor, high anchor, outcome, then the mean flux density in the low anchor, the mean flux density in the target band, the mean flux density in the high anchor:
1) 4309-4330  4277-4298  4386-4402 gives -0.3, 16.2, 16.6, 16.8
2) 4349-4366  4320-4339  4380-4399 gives 1.7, 15.5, 14.6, 16.9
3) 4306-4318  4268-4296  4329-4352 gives -1.5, 16.1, 16.4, 13.2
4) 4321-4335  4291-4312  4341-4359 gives -1.4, 16.2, 15.9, 13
